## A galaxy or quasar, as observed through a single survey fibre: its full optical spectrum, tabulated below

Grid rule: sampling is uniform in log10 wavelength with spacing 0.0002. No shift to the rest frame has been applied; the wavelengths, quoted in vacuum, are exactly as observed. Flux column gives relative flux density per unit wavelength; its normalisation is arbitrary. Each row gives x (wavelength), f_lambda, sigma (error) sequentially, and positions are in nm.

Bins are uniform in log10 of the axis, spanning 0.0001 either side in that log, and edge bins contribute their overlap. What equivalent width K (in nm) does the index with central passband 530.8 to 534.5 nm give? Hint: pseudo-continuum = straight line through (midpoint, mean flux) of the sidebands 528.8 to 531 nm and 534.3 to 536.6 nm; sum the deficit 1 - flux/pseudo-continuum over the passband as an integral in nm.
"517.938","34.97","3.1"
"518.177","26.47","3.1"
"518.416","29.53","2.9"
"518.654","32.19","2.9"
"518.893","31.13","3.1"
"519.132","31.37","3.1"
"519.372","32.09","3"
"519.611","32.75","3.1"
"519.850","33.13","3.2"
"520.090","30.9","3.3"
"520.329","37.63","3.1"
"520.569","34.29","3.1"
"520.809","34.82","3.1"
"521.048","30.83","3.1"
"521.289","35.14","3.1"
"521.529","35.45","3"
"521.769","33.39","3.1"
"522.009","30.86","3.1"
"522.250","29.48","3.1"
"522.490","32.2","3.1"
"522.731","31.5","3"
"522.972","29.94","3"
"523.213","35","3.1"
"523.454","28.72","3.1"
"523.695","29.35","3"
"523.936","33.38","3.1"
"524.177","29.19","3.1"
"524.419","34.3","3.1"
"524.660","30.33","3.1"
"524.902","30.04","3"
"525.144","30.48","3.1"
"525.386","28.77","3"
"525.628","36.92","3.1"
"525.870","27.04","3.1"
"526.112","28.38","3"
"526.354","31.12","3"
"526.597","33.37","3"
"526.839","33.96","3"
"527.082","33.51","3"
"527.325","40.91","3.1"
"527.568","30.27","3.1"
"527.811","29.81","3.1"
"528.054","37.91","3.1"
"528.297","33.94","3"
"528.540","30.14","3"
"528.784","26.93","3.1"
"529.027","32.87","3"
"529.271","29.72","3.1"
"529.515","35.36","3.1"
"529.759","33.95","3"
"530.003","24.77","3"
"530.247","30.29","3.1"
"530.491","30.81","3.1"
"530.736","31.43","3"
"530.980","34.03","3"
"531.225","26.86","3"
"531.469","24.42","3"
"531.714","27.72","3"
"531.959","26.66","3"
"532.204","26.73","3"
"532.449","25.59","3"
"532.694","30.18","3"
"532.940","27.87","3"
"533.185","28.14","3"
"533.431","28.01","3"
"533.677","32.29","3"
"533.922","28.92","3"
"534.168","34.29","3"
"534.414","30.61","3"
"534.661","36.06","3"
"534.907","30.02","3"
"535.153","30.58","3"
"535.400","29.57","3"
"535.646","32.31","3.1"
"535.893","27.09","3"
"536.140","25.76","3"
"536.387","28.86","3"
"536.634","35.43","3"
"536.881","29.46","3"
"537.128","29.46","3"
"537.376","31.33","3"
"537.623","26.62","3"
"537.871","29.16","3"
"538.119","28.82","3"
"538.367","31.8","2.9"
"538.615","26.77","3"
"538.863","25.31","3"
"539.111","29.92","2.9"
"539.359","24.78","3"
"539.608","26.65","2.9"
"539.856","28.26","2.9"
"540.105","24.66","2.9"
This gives 0.22 nm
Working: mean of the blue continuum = 31.1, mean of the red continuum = 30.3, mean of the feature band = 28.9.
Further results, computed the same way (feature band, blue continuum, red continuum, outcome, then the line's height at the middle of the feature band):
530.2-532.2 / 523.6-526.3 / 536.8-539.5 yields 0.06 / 29.7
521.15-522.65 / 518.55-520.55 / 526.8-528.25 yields 0.02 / 33.2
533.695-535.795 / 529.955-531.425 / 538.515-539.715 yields -0.24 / 28.2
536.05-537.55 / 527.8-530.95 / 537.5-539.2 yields -0.06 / 28.9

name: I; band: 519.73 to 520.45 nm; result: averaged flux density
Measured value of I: 33.9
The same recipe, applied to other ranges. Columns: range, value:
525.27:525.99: 30.9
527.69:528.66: 33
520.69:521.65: 34.1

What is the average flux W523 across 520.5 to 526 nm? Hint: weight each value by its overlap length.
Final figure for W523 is 31.8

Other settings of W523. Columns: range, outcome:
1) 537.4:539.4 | 28.2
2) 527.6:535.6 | 30.2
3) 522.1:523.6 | 31.1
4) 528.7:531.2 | 30.9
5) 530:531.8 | 29.1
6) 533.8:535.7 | 31.5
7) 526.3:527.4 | 34.5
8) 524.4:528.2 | 32.3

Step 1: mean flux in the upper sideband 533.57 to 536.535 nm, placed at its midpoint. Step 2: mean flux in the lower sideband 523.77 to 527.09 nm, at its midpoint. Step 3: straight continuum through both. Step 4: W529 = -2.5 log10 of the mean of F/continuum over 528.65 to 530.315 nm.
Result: 0.02 mag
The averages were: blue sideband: 31.4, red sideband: 30.6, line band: 30.6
